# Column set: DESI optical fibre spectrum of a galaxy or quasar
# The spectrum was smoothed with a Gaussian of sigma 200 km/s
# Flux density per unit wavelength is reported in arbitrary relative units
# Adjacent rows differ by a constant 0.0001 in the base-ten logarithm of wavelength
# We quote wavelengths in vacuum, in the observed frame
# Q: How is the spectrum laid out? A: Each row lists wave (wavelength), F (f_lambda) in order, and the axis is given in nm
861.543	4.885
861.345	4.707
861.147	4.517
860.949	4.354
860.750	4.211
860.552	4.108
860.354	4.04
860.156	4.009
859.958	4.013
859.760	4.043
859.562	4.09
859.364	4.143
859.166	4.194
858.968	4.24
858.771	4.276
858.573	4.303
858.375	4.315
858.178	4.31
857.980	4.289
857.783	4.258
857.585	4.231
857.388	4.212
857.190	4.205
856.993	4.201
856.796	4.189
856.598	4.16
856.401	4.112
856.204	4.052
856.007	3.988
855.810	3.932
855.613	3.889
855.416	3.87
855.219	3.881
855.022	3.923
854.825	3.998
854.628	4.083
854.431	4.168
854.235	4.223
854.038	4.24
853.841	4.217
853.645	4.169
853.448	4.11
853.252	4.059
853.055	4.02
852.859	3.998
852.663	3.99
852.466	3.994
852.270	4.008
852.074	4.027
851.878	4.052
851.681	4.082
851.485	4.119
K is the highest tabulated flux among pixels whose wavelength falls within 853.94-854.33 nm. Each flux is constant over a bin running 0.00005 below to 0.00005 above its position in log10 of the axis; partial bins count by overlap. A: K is 4.24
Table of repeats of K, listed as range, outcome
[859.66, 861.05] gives 4.354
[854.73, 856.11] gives 3.998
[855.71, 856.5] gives 4.112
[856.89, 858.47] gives 4.315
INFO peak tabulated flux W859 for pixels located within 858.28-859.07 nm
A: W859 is 4.315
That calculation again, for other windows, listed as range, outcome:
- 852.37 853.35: 4.059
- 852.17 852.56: 4.008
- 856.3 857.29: 4.205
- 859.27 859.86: 4.143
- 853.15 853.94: 4.217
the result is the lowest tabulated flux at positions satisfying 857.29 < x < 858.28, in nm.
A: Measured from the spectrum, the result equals 4.212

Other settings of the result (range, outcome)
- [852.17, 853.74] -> 3.99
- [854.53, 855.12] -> 3.923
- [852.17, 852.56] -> 3.994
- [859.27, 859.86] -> 4.043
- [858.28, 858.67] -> 4.303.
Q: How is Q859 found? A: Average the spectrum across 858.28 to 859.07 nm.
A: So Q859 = 4.28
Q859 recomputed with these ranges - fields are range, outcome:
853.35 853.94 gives 4.17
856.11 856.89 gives 4.13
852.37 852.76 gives 3.98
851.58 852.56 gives 4.03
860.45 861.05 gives 4.22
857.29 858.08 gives 4.25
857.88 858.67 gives 4.31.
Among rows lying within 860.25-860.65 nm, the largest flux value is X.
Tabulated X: 4.108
